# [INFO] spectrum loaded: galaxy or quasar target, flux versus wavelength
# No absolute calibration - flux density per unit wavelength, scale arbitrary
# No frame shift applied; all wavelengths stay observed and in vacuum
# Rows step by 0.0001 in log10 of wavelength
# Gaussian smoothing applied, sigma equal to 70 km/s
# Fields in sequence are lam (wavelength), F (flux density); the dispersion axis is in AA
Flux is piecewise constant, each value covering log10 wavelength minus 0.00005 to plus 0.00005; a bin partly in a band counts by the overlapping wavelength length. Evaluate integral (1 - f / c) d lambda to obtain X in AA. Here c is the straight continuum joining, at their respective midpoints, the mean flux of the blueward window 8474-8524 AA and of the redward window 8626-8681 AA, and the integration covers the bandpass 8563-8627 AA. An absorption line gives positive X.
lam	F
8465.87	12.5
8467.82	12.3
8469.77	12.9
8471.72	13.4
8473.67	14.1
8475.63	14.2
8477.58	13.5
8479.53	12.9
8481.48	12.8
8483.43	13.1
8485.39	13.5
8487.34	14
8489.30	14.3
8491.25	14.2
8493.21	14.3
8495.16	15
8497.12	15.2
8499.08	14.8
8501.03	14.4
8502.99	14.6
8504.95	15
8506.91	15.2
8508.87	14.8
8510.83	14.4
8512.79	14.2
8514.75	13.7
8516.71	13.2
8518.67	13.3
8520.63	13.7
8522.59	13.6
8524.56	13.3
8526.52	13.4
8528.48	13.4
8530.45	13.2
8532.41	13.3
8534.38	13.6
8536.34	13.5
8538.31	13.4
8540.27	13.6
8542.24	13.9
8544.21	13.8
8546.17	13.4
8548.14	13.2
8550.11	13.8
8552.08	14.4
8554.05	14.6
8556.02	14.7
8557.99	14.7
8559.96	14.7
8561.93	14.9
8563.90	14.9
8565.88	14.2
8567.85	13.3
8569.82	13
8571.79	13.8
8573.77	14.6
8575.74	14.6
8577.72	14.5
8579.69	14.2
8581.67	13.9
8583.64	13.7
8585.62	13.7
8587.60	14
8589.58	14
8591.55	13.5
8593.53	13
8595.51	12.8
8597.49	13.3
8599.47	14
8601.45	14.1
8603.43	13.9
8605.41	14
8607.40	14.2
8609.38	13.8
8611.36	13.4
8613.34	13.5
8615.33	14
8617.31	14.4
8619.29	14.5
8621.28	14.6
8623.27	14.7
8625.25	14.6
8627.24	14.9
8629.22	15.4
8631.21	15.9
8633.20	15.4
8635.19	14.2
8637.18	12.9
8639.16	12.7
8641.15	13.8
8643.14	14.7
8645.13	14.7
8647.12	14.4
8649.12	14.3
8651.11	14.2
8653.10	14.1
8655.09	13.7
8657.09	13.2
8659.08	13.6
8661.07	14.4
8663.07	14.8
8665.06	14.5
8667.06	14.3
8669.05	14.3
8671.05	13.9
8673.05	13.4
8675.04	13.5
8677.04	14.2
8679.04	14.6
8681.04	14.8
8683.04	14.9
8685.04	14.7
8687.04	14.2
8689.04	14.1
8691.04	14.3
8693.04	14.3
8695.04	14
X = 0.9 AA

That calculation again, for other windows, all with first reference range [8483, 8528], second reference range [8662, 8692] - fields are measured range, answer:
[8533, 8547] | 0.57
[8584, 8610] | 0.93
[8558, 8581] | -0.10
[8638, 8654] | 0.19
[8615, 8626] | -0.19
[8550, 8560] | -0.24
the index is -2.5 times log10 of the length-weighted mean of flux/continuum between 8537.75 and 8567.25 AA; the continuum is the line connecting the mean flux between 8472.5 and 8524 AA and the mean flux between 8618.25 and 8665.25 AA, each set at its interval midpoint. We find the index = 0.002 mag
